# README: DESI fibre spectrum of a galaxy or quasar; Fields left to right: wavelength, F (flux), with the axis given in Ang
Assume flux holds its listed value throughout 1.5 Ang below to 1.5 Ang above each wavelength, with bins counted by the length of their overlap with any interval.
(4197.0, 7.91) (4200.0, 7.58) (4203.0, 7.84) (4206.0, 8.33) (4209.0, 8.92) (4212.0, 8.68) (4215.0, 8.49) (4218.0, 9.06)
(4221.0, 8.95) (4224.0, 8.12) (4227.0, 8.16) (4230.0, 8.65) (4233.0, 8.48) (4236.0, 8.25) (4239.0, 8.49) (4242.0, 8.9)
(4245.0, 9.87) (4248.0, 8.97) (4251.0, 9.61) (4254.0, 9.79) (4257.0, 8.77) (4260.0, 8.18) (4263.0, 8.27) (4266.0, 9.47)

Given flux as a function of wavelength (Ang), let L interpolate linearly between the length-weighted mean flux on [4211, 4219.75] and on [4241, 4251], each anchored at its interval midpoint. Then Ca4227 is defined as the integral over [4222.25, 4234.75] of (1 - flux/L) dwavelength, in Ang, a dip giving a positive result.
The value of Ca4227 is 0.88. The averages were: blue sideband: 8.75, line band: 8.36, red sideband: 9.32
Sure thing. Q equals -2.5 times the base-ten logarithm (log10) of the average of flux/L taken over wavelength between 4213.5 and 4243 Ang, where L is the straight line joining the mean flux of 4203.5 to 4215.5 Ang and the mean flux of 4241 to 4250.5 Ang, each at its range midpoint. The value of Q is 0.05 mag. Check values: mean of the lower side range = 8.55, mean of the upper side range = 9.3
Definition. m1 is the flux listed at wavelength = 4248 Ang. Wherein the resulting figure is 8.97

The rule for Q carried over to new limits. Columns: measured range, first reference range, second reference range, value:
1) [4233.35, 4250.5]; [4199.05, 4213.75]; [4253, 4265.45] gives -0.037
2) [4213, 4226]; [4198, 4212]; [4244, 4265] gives -0.023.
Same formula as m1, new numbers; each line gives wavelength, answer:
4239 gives 8.49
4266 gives 9.47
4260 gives 8.18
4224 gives 8.12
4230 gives 8.65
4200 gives 7.58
